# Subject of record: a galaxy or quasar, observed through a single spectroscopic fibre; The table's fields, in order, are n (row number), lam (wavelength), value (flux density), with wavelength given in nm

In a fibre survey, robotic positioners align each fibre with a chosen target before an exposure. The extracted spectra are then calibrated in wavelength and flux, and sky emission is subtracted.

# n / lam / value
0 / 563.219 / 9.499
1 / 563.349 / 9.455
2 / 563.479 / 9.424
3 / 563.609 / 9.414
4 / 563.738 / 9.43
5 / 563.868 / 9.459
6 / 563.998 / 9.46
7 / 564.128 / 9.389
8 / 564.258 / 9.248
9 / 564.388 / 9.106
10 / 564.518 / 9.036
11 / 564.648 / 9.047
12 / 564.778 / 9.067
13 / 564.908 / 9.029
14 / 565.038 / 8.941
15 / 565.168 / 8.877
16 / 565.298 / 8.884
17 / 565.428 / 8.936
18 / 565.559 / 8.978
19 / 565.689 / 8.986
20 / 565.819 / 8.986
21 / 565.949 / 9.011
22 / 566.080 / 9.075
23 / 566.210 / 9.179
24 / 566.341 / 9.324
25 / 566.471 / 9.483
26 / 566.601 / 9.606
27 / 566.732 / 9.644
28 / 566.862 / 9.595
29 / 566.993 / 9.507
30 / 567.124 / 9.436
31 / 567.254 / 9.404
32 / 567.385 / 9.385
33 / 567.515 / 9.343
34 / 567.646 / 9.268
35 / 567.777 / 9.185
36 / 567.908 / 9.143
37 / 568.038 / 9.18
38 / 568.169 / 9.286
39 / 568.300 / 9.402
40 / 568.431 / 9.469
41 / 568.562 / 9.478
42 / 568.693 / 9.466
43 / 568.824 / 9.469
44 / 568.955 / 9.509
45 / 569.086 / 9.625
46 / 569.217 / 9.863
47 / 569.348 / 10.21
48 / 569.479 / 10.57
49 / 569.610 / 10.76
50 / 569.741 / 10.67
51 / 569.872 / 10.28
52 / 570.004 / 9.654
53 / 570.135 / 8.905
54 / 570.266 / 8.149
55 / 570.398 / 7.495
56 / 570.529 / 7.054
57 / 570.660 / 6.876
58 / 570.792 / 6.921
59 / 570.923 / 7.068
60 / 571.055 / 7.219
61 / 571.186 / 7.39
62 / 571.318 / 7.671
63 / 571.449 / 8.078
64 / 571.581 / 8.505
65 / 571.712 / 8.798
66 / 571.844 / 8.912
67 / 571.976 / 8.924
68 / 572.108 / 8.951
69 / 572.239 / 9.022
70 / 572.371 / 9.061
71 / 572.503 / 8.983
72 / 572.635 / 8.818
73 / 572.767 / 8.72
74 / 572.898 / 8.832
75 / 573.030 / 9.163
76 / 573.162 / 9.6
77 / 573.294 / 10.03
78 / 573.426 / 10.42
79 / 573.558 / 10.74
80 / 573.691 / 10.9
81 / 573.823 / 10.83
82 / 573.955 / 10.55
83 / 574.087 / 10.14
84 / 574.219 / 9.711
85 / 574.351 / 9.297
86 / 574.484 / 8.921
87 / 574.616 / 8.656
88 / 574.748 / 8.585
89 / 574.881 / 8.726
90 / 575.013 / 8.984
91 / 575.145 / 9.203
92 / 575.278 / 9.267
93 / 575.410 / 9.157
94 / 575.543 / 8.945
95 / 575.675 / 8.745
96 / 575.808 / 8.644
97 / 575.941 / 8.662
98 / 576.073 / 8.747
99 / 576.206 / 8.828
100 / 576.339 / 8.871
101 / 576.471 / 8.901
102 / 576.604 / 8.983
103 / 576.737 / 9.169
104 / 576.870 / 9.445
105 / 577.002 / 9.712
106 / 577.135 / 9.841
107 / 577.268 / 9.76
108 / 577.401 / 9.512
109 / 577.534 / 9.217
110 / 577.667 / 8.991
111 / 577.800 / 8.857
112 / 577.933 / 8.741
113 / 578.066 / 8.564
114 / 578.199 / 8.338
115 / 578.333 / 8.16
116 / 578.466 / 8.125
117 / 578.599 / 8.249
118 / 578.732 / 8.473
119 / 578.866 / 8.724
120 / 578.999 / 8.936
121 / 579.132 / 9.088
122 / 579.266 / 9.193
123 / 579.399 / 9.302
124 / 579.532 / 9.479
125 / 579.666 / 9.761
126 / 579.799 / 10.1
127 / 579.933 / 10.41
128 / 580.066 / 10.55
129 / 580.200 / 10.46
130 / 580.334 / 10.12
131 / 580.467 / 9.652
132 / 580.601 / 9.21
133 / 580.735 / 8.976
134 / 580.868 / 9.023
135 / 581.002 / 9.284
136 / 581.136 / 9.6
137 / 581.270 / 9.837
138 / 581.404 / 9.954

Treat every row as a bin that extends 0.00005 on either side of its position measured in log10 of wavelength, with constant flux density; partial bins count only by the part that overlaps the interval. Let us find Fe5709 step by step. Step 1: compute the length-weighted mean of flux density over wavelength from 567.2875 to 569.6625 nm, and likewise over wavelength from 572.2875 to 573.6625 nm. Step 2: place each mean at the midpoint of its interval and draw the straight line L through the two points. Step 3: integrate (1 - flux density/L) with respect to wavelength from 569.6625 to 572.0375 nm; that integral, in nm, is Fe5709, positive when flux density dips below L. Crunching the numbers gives 0.31 nm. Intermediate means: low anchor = 9.58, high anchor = 9.47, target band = 8.27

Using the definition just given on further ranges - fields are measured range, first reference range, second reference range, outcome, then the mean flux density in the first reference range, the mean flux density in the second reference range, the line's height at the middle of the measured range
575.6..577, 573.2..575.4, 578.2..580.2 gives 0.08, 9.67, 9.2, 9.48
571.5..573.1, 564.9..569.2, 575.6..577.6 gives 0.06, 9.29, 9.14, 9.2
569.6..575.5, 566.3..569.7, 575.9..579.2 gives 0.18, 9.57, 8.92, 9.26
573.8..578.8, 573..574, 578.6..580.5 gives 0.46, 10.3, 9.54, 9.95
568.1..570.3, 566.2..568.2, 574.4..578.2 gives -0.10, 9.38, 9.01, 9.3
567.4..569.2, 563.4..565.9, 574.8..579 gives -0.06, 9.14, 8.92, 9.08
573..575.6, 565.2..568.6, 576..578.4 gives -0.14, 9.27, 9.03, 9.1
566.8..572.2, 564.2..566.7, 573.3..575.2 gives 0.23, 9.1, 9.7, 9.38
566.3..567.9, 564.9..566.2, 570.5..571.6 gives -0.17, 8.98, 7.39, 8.53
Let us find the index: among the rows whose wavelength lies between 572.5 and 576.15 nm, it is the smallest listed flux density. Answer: 8.585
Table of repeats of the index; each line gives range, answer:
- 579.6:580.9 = 8.976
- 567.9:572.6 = 6.876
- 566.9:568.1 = 9.143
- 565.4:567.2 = 8.936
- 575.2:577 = 8.644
